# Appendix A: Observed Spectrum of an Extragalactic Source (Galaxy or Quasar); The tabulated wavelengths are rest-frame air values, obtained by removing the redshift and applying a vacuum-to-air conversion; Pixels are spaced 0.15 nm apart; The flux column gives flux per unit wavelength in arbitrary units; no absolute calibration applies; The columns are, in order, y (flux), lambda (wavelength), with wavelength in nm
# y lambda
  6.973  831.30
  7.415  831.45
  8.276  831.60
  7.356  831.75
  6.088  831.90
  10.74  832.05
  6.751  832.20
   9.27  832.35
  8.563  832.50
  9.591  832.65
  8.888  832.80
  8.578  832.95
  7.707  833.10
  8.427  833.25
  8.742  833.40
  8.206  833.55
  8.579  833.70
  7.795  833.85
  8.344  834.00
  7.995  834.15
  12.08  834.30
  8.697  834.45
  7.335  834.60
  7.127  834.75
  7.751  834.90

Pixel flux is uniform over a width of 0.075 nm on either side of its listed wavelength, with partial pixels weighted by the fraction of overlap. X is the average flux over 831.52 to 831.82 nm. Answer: 7.82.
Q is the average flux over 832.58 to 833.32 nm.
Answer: 8.63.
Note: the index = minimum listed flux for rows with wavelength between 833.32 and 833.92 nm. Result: 7.795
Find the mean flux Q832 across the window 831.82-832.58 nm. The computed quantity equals 8.28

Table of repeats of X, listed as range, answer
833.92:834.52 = 9.27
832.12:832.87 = 8.62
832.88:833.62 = 8.33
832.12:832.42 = 8.03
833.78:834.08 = 8.07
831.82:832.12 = 8.36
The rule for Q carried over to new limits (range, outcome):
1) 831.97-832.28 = 8.71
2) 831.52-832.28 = 7.85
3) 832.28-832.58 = 8.92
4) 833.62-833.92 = 8.19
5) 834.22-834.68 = 9.33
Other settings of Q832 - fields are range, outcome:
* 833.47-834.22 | 8.19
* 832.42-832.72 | 9.07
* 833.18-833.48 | 8.58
